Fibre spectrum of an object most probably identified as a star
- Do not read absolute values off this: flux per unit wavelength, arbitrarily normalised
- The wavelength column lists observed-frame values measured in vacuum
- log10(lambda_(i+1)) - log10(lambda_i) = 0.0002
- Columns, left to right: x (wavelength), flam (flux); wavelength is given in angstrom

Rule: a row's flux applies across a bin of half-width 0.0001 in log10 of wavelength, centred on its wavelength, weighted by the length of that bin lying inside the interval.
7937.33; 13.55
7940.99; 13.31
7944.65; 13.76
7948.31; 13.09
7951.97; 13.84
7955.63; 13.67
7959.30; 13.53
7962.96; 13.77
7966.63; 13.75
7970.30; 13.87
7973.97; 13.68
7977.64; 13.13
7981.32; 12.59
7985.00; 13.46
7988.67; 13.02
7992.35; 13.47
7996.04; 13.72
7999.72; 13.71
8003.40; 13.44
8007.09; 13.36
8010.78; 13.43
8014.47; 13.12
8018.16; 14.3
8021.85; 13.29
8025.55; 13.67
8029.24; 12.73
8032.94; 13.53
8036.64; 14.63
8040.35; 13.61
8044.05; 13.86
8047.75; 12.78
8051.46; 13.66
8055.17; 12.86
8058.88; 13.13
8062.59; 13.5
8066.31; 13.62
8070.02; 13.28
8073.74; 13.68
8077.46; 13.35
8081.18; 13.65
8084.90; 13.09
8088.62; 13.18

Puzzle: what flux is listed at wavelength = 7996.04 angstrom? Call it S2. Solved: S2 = 13.72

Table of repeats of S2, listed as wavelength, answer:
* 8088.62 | 13.18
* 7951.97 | 13.84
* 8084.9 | 13.09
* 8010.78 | 13.43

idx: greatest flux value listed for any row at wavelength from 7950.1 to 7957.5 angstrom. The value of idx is 13.84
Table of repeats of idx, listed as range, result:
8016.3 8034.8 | 14.3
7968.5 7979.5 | 13.87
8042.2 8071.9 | 13.86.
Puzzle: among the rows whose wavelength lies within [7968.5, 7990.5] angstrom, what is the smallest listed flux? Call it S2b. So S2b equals 12.59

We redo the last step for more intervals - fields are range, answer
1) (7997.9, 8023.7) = 13.12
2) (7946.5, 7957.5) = 13.09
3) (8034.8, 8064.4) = 12.78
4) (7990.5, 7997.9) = 13.47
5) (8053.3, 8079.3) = 12.86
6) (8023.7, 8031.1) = 12.73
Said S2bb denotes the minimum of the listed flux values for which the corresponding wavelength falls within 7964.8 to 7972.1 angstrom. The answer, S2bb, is 13.75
